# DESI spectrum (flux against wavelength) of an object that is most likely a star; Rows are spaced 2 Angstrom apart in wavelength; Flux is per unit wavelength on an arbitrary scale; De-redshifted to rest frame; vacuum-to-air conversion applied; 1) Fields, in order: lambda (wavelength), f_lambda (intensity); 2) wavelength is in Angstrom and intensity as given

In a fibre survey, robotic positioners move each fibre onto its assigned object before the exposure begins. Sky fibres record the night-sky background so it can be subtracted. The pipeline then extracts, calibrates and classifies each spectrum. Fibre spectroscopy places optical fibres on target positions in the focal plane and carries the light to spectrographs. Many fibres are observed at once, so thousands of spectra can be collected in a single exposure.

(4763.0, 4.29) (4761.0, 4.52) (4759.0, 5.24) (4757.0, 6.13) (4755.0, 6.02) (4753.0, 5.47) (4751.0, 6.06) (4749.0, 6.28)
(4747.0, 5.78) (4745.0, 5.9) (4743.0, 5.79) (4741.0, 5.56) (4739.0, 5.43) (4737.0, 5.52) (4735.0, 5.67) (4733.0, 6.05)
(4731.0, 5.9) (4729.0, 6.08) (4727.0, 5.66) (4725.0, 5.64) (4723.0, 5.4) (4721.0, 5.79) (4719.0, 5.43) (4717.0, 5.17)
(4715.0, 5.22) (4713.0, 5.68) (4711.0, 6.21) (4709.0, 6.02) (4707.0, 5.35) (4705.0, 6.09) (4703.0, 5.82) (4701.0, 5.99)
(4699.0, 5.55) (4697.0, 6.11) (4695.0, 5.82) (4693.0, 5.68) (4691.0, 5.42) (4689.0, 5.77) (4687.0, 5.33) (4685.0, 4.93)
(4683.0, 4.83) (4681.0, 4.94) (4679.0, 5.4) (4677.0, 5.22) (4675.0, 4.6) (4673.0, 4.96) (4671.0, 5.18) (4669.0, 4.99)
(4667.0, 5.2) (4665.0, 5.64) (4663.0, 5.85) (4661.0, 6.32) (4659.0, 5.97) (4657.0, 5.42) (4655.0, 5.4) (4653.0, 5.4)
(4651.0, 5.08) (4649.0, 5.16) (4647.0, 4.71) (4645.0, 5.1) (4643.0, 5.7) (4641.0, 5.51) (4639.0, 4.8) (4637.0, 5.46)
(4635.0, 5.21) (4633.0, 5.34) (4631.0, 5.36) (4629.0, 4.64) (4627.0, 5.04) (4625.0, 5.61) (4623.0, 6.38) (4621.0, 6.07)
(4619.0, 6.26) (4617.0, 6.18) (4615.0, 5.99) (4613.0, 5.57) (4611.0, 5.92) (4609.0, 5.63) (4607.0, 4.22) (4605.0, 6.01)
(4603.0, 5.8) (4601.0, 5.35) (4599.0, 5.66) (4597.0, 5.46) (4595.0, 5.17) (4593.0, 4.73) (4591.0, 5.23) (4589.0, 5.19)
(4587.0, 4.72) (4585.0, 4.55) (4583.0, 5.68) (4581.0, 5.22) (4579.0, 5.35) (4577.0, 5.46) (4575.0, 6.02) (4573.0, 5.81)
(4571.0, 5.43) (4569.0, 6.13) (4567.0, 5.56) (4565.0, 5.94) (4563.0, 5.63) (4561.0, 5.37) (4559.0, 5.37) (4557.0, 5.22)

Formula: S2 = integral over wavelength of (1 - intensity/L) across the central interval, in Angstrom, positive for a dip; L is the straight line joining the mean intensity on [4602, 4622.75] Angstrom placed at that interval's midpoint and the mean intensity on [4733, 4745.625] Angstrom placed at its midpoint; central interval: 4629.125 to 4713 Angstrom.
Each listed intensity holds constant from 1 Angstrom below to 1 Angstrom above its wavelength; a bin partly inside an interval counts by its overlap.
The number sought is 4.42 Angstrom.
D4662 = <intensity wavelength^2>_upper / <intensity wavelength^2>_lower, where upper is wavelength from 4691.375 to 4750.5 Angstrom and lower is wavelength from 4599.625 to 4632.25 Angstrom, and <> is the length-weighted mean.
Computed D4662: 1.07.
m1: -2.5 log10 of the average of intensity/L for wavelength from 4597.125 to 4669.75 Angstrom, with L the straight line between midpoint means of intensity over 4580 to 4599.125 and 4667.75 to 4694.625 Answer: -0.07 mag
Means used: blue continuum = 5.14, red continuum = 5.19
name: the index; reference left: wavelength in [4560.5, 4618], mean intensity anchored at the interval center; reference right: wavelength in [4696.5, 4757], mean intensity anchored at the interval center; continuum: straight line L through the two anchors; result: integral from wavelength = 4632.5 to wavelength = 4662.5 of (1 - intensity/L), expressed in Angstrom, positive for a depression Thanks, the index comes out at 1.2 Angstrom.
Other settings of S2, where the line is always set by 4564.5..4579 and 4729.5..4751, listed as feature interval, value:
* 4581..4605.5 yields 1.97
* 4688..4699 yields 0.09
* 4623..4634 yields 0.86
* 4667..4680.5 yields 1.66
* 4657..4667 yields -0.08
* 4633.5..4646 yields 1.00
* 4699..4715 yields -0.07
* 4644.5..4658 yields 1.36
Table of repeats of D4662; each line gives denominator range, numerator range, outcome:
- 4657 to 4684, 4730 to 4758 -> 1.13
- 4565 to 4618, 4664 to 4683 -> 0.97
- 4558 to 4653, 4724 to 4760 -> 1.13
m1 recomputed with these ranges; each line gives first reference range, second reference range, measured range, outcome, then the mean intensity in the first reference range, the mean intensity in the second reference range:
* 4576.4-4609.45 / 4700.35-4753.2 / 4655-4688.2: 0.05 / 5.25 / 5.74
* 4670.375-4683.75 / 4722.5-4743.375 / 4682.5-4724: -0.05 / 5.02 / 5.7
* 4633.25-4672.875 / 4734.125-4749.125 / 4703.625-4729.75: -0.01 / 5.36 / 5.71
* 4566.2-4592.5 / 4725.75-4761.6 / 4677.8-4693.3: 0.07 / 5.4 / 5.74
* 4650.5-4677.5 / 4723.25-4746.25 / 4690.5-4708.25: -0.04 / 5.38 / 5.73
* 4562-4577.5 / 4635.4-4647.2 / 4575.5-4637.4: 0.01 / 5.76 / 5.25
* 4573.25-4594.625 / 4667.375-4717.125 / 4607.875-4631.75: -0.08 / 5.23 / 5.45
